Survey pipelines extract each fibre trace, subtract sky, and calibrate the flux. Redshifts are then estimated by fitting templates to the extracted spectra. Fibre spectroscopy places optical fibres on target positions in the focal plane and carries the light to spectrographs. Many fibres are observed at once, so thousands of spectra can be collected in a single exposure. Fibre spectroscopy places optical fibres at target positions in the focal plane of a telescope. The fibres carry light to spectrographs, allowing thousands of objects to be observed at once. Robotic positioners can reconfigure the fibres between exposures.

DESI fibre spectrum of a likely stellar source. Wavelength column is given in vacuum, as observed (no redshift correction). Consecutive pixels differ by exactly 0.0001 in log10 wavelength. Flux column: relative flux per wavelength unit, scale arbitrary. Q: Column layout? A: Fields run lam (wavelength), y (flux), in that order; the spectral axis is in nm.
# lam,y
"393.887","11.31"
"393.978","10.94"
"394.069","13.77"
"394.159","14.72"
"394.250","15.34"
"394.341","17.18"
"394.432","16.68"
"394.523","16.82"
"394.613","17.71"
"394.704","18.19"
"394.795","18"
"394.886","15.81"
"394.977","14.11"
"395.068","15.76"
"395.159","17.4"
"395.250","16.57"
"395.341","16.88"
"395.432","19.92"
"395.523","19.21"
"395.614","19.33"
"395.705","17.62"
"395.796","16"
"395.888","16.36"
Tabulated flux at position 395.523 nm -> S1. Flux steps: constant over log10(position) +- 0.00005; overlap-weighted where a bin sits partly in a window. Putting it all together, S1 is 19.21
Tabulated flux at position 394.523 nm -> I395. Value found 16.82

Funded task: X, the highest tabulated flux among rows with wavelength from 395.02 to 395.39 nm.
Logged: 17.4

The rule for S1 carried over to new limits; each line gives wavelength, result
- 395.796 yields 16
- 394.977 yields 14.11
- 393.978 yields 10.94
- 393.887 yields 11.31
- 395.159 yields 17.4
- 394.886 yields 15.81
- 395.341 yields 16.88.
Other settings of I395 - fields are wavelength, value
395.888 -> 16.36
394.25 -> 15.34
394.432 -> 16.68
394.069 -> 13.77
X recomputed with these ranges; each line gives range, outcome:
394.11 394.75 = 18.19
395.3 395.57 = 19.92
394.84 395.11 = 15.81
